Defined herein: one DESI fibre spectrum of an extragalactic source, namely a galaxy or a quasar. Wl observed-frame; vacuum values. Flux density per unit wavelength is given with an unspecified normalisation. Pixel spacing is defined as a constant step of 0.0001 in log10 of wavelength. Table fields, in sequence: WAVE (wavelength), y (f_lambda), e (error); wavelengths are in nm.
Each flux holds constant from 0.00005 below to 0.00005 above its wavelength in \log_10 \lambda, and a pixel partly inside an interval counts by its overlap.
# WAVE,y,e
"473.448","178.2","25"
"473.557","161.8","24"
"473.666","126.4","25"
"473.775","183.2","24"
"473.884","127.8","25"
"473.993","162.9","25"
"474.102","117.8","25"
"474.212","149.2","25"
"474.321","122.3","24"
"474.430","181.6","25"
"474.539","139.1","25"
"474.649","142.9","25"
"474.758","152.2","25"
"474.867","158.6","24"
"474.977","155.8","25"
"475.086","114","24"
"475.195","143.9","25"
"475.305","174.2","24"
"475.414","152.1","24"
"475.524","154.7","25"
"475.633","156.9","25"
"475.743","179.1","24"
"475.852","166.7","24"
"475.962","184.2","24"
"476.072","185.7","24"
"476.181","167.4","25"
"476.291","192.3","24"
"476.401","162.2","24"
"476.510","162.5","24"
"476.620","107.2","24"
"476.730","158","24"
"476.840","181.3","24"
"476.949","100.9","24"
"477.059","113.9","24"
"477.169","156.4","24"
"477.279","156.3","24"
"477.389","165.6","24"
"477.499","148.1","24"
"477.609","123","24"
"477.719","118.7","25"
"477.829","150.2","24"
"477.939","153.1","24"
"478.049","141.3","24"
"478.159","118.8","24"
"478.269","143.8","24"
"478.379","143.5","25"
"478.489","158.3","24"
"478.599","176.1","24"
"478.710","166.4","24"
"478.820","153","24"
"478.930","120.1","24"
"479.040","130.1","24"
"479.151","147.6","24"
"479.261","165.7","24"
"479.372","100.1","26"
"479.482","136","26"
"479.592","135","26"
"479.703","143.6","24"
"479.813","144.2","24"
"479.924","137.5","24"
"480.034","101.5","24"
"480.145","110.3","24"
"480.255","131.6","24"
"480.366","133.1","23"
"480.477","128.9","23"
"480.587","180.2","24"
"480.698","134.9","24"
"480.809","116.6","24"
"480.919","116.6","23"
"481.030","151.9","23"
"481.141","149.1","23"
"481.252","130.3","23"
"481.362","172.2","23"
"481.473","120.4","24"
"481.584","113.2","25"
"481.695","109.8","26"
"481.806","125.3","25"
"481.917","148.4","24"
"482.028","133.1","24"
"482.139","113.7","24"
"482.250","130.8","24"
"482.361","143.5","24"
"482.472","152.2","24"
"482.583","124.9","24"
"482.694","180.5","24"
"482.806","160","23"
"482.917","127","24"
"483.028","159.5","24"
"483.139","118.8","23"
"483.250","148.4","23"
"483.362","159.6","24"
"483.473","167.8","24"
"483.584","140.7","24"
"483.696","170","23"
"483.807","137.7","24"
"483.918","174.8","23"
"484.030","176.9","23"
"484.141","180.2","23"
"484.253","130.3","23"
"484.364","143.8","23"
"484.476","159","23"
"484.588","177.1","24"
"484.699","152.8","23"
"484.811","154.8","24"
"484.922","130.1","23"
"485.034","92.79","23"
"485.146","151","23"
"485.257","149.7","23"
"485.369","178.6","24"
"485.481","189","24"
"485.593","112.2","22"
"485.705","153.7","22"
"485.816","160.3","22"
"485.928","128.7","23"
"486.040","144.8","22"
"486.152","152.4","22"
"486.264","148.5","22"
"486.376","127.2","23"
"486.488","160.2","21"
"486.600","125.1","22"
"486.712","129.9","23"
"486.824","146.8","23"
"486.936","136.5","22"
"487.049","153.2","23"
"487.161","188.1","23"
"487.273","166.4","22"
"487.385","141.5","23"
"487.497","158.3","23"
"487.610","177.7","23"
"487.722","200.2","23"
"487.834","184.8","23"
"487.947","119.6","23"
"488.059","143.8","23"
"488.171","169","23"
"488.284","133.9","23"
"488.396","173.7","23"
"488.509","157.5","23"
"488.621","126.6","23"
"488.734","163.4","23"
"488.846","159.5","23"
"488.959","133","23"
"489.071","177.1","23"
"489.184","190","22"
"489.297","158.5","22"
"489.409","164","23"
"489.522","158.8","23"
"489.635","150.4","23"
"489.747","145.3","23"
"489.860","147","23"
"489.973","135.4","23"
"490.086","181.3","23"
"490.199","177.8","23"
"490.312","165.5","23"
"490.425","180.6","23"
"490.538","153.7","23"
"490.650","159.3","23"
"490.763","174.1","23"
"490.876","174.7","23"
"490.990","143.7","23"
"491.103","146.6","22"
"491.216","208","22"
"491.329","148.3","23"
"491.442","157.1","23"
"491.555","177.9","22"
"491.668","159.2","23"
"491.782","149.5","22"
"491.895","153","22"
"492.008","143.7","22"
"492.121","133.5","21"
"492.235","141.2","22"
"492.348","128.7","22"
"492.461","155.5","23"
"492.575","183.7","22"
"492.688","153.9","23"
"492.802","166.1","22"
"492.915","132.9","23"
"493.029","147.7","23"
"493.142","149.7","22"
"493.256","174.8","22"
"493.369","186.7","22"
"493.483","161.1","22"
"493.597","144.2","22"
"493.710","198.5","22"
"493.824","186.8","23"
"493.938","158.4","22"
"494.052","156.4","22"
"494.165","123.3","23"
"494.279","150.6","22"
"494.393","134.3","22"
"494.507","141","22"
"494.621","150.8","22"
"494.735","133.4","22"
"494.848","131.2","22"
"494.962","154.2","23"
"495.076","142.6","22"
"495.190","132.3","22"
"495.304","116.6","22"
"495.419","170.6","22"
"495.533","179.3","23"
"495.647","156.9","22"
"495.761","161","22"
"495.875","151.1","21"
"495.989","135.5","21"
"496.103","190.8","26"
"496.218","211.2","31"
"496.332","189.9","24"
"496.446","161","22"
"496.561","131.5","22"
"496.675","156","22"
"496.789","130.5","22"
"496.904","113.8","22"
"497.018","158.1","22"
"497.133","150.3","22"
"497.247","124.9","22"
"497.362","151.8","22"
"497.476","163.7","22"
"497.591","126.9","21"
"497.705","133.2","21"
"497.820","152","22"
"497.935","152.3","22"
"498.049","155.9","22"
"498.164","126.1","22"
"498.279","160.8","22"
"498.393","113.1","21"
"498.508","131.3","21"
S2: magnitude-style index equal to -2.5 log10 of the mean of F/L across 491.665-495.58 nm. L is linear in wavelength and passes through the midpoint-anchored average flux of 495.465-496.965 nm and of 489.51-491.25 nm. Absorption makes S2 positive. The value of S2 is 0.060 mag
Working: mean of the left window 162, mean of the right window 159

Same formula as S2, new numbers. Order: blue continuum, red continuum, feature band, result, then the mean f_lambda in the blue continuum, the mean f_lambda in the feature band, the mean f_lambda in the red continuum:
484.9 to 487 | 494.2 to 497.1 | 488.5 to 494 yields -0.09 mag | 143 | 160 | 151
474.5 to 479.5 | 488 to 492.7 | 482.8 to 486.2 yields 0.02 mag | 150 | 151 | 158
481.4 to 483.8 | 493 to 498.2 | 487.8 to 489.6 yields -0.08 mag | 141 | 157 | 152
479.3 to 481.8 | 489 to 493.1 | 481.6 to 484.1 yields -0.06 mag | 132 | 145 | 159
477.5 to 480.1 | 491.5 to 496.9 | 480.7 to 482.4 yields 0.08 mag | 140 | 132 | 154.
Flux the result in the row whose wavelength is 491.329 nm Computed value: 148.3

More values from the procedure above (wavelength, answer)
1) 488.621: 126.6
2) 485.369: 178.6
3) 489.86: 147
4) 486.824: 146.8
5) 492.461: 155.5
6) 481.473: 120.4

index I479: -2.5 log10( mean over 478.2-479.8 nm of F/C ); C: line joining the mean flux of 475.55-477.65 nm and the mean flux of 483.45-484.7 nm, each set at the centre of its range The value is 0.10 mag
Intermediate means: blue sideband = 156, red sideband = 159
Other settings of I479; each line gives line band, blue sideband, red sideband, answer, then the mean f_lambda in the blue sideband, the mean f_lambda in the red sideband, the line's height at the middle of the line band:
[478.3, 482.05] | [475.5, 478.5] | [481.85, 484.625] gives 0.103 mag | 152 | 150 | 151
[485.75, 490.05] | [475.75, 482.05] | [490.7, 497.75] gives -0.031 mag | 143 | 154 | 149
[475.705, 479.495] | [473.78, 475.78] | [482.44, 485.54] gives 0.009 mag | 150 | 153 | 151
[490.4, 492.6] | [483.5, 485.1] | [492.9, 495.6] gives -0.039 mag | 152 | 153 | 152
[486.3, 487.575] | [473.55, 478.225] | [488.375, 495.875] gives 0.040 mag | 150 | 156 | 154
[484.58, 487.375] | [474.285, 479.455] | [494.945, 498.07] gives 0.022 mag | 150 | 152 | 151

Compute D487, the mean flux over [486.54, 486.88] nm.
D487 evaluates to 134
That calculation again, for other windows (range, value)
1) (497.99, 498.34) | 148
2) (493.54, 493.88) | 177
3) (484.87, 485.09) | 111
